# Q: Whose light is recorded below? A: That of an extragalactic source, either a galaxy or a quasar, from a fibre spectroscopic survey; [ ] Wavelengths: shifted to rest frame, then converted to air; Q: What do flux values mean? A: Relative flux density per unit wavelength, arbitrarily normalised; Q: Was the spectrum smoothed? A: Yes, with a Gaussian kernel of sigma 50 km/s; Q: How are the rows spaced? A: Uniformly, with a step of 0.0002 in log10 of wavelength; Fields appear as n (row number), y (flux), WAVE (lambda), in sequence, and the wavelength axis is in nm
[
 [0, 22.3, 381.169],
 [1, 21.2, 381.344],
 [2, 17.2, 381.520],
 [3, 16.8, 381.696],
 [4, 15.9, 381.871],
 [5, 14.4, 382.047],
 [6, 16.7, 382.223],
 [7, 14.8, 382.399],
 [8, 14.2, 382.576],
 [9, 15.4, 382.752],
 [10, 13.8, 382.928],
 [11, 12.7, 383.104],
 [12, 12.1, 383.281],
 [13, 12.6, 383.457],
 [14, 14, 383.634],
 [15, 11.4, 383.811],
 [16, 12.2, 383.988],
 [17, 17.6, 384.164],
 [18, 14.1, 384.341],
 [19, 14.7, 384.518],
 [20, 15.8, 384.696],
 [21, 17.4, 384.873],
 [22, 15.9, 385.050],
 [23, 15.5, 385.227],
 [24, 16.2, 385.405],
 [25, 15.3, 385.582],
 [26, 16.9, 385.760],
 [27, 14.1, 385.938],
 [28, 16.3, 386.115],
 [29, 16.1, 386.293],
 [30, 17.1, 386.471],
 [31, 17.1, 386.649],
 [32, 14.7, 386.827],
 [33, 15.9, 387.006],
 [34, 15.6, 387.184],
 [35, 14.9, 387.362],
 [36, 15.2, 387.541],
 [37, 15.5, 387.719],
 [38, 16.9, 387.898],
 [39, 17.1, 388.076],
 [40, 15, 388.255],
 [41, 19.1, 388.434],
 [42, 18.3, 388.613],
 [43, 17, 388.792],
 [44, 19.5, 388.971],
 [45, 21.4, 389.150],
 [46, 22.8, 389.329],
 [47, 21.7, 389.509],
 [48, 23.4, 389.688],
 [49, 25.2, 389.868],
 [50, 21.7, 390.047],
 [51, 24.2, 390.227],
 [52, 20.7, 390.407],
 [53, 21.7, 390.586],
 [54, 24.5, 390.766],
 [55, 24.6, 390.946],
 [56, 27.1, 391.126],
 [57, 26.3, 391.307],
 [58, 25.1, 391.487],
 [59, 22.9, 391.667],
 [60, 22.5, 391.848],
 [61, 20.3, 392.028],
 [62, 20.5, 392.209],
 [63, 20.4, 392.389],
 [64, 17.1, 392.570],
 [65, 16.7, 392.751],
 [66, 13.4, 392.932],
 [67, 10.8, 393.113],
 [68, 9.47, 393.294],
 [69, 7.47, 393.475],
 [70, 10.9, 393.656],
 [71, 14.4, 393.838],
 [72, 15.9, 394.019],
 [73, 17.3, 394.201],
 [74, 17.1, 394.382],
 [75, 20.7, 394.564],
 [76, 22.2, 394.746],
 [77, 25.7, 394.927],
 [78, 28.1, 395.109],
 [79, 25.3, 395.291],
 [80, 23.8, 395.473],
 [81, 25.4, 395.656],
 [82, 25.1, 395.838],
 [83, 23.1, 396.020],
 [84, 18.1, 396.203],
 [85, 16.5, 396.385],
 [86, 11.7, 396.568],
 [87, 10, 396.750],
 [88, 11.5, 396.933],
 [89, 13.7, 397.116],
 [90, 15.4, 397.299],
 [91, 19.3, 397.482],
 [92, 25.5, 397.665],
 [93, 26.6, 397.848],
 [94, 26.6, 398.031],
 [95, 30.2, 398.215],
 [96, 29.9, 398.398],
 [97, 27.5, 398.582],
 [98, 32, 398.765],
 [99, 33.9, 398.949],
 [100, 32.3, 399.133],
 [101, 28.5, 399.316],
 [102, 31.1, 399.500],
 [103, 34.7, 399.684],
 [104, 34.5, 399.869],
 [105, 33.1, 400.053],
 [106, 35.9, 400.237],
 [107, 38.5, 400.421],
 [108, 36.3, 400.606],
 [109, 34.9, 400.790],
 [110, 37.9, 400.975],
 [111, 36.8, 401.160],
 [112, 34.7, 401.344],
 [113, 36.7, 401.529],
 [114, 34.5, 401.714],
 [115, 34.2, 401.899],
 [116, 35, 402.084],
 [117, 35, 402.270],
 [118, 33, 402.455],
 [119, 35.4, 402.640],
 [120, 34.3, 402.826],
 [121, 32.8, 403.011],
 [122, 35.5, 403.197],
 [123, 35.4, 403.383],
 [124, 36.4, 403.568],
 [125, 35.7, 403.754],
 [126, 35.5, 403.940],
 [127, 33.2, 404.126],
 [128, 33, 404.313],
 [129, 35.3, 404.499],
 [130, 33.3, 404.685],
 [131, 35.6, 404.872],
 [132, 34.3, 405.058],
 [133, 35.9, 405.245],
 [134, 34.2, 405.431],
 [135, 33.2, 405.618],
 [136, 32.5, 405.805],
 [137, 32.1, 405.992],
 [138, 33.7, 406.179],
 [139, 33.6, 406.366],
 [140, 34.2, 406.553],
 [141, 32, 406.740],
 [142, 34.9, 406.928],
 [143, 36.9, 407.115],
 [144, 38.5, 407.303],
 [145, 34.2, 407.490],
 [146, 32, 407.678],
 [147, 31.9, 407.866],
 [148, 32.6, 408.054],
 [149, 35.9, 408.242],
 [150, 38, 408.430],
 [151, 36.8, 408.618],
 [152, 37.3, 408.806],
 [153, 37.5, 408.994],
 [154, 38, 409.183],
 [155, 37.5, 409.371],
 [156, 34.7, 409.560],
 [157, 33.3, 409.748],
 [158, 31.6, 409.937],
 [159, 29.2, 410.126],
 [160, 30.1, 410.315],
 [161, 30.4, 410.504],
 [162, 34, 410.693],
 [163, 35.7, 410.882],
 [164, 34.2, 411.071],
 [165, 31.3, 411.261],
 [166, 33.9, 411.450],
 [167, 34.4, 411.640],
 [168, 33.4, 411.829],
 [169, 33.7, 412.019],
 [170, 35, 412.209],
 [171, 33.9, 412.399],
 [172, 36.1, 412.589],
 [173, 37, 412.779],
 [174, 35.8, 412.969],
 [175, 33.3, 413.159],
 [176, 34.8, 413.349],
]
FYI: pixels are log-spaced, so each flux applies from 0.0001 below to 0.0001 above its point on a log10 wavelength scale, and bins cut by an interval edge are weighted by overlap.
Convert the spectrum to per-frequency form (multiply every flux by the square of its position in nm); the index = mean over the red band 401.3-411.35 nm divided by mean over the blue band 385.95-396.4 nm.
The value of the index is 1.91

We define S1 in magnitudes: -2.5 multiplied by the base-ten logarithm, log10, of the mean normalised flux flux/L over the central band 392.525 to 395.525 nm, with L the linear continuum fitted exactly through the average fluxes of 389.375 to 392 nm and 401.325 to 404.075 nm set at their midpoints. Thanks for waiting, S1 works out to 0.48 mag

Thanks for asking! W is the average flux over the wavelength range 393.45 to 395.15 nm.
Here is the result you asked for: 18.1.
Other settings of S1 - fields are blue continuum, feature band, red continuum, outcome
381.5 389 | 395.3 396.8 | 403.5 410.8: 0.24 mag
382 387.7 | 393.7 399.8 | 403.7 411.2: 0.11 mag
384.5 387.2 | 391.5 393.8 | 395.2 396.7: 0.17 mag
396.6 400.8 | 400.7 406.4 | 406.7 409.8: -0.10 mag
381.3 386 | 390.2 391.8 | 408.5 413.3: -0.19 mag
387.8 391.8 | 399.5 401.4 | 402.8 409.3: -0.17 mag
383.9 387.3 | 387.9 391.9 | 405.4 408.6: -0.12 mag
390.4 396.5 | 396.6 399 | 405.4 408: 0.09 mag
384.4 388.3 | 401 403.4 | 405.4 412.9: -0.22 mag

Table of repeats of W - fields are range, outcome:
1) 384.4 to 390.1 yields 17.4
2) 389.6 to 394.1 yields 19.5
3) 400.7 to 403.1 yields 35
